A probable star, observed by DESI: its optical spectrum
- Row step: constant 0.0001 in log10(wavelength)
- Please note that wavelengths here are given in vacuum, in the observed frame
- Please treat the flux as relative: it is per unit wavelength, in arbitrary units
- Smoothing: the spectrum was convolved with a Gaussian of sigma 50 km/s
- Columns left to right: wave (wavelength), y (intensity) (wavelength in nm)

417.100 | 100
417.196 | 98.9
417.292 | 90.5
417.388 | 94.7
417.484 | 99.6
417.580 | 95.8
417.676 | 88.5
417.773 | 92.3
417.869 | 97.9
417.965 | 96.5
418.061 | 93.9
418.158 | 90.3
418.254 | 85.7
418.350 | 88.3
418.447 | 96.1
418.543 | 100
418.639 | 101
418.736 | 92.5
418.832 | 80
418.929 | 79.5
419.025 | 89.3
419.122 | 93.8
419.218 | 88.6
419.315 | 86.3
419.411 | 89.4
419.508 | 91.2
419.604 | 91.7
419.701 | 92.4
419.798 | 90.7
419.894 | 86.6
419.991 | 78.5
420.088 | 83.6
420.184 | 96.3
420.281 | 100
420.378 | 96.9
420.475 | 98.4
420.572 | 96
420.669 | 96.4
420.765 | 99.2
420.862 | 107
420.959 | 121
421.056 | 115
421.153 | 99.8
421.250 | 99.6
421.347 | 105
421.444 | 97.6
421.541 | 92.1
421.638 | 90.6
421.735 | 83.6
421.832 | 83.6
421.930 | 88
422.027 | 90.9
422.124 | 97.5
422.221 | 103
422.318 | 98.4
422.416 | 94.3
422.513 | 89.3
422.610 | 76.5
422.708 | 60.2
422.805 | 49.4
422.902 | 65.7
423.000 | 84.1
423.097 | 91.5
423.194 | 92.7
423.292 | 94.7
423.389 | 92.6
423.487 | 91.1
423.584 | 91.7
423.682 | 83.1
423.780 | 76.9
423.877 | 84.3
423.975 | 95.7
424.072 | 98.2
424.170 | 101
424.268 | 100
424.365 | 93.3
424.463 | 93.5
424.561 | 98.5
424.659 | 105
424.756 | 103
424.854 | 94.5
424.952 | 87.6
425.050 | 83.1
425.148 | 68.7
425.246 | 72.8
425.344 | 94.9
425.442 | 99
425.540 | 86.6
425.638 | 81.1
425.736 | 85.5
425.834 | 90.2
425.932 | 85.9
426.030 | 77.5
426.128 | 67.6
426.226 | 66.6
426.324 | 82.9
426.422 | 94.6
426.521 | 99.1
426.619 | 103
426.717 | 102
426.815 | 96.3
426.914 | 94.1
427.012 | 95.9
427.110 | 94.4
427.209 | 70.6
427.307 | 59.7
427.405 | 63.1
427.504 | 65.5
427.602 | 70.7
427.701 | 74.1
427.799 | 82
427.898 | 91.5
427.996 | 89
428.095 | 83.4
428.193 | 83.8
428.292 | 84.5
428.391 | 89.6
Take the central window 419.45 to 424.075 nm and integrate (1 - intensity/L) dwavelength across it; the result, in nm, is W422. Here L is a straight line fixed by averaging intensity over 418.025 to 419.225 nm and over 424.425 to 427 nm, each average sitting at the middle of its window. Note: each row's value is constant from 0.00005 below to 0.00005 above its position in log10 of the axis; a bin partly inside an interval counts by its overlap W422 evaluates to -0.06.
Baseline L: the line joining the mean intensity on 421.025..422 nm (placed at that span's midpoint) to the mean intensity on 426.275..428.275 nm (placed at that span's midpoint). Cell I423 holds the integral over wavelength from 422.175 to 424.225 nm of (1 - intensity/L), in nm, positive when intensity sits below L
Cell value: 0.12 nm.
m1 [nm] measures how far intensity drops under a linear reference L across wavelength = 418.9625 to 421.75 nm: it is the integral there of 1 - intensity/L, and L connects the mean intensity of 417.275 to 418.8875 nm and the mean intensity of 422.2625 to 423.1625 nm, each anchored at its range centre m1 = -0.29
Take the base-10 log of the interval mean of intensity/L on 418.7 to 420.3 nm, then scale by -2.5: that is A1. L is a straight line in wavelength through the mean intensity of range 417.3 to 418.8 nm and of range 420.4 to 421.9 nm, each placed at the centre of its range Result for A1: 0.09 mag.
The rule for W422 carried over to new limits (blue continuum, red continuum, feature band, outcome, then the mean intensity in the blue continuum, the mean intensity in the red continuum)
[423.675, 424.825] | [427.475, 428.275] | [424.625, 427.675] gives 0.083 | 94.8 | 80.6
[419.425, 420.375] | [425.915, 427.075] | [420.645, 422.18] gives -0.135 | 90.4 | 89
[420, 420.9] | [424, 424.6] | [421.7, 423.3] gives 0.201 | 96.2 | 97.4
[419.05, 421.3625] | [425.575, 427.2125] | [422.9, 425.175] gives -0.006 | 95.8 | 88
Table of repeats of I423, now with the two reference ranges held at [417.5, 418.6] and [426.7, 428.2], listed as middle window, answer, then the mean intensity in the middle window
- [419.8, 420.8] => -0.026 nm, 93.1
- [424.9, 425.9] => -0.008 nm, 84.9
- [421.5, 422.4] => -0.035 nm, 92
